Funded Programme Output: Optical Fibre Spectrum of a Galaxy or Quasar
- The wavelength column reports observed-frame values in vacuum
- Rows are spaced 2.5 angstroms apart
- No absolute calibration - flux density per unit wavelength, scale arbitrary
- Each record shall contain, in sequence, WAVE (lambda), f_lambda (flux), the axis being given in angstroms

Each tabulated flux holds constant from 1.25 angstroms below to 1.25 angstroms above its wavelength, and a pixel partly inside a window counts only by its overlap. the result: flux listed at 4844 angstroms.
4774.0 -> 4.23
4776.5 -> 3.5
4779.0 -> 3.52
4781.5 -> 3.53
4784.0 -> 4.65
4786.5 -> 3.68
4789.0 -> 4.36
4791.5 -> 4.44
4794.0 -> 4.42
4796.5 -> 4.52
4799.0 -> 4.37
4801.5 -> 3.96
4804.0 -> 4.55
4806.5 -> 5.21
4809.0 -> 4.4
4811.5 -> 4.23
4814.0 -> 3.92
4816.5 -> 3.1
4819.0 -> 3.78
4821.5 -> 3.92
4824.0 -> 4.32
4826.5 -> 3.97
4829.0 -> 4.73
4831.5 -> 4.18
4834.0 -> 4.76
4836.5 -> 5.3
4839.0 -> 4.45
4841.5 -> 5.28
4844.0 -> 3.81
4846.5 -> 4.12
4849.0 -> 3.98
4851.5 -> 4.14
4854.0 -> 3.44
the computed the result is 3.81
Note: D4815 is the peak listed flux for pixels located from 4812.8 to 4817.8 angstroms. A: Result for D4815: 3.92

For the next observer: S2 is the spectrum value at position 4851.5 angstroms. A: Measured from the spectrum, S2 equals 4.14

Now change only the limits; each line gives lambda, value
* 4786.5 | 3.68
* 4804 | 4.55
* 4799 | 4.37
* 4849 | 3.98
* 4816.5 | 3.1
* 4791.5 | 4.44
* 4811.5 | 4.23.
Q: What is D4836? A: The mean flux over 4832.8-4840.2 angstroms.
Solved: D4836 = 4.84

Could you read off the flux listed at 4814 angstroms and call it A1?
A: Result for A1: 3.92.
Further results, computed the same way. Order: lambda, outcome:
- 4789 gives 4.36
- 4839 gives 4.45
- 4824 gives 4.32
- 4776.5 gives 3.5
